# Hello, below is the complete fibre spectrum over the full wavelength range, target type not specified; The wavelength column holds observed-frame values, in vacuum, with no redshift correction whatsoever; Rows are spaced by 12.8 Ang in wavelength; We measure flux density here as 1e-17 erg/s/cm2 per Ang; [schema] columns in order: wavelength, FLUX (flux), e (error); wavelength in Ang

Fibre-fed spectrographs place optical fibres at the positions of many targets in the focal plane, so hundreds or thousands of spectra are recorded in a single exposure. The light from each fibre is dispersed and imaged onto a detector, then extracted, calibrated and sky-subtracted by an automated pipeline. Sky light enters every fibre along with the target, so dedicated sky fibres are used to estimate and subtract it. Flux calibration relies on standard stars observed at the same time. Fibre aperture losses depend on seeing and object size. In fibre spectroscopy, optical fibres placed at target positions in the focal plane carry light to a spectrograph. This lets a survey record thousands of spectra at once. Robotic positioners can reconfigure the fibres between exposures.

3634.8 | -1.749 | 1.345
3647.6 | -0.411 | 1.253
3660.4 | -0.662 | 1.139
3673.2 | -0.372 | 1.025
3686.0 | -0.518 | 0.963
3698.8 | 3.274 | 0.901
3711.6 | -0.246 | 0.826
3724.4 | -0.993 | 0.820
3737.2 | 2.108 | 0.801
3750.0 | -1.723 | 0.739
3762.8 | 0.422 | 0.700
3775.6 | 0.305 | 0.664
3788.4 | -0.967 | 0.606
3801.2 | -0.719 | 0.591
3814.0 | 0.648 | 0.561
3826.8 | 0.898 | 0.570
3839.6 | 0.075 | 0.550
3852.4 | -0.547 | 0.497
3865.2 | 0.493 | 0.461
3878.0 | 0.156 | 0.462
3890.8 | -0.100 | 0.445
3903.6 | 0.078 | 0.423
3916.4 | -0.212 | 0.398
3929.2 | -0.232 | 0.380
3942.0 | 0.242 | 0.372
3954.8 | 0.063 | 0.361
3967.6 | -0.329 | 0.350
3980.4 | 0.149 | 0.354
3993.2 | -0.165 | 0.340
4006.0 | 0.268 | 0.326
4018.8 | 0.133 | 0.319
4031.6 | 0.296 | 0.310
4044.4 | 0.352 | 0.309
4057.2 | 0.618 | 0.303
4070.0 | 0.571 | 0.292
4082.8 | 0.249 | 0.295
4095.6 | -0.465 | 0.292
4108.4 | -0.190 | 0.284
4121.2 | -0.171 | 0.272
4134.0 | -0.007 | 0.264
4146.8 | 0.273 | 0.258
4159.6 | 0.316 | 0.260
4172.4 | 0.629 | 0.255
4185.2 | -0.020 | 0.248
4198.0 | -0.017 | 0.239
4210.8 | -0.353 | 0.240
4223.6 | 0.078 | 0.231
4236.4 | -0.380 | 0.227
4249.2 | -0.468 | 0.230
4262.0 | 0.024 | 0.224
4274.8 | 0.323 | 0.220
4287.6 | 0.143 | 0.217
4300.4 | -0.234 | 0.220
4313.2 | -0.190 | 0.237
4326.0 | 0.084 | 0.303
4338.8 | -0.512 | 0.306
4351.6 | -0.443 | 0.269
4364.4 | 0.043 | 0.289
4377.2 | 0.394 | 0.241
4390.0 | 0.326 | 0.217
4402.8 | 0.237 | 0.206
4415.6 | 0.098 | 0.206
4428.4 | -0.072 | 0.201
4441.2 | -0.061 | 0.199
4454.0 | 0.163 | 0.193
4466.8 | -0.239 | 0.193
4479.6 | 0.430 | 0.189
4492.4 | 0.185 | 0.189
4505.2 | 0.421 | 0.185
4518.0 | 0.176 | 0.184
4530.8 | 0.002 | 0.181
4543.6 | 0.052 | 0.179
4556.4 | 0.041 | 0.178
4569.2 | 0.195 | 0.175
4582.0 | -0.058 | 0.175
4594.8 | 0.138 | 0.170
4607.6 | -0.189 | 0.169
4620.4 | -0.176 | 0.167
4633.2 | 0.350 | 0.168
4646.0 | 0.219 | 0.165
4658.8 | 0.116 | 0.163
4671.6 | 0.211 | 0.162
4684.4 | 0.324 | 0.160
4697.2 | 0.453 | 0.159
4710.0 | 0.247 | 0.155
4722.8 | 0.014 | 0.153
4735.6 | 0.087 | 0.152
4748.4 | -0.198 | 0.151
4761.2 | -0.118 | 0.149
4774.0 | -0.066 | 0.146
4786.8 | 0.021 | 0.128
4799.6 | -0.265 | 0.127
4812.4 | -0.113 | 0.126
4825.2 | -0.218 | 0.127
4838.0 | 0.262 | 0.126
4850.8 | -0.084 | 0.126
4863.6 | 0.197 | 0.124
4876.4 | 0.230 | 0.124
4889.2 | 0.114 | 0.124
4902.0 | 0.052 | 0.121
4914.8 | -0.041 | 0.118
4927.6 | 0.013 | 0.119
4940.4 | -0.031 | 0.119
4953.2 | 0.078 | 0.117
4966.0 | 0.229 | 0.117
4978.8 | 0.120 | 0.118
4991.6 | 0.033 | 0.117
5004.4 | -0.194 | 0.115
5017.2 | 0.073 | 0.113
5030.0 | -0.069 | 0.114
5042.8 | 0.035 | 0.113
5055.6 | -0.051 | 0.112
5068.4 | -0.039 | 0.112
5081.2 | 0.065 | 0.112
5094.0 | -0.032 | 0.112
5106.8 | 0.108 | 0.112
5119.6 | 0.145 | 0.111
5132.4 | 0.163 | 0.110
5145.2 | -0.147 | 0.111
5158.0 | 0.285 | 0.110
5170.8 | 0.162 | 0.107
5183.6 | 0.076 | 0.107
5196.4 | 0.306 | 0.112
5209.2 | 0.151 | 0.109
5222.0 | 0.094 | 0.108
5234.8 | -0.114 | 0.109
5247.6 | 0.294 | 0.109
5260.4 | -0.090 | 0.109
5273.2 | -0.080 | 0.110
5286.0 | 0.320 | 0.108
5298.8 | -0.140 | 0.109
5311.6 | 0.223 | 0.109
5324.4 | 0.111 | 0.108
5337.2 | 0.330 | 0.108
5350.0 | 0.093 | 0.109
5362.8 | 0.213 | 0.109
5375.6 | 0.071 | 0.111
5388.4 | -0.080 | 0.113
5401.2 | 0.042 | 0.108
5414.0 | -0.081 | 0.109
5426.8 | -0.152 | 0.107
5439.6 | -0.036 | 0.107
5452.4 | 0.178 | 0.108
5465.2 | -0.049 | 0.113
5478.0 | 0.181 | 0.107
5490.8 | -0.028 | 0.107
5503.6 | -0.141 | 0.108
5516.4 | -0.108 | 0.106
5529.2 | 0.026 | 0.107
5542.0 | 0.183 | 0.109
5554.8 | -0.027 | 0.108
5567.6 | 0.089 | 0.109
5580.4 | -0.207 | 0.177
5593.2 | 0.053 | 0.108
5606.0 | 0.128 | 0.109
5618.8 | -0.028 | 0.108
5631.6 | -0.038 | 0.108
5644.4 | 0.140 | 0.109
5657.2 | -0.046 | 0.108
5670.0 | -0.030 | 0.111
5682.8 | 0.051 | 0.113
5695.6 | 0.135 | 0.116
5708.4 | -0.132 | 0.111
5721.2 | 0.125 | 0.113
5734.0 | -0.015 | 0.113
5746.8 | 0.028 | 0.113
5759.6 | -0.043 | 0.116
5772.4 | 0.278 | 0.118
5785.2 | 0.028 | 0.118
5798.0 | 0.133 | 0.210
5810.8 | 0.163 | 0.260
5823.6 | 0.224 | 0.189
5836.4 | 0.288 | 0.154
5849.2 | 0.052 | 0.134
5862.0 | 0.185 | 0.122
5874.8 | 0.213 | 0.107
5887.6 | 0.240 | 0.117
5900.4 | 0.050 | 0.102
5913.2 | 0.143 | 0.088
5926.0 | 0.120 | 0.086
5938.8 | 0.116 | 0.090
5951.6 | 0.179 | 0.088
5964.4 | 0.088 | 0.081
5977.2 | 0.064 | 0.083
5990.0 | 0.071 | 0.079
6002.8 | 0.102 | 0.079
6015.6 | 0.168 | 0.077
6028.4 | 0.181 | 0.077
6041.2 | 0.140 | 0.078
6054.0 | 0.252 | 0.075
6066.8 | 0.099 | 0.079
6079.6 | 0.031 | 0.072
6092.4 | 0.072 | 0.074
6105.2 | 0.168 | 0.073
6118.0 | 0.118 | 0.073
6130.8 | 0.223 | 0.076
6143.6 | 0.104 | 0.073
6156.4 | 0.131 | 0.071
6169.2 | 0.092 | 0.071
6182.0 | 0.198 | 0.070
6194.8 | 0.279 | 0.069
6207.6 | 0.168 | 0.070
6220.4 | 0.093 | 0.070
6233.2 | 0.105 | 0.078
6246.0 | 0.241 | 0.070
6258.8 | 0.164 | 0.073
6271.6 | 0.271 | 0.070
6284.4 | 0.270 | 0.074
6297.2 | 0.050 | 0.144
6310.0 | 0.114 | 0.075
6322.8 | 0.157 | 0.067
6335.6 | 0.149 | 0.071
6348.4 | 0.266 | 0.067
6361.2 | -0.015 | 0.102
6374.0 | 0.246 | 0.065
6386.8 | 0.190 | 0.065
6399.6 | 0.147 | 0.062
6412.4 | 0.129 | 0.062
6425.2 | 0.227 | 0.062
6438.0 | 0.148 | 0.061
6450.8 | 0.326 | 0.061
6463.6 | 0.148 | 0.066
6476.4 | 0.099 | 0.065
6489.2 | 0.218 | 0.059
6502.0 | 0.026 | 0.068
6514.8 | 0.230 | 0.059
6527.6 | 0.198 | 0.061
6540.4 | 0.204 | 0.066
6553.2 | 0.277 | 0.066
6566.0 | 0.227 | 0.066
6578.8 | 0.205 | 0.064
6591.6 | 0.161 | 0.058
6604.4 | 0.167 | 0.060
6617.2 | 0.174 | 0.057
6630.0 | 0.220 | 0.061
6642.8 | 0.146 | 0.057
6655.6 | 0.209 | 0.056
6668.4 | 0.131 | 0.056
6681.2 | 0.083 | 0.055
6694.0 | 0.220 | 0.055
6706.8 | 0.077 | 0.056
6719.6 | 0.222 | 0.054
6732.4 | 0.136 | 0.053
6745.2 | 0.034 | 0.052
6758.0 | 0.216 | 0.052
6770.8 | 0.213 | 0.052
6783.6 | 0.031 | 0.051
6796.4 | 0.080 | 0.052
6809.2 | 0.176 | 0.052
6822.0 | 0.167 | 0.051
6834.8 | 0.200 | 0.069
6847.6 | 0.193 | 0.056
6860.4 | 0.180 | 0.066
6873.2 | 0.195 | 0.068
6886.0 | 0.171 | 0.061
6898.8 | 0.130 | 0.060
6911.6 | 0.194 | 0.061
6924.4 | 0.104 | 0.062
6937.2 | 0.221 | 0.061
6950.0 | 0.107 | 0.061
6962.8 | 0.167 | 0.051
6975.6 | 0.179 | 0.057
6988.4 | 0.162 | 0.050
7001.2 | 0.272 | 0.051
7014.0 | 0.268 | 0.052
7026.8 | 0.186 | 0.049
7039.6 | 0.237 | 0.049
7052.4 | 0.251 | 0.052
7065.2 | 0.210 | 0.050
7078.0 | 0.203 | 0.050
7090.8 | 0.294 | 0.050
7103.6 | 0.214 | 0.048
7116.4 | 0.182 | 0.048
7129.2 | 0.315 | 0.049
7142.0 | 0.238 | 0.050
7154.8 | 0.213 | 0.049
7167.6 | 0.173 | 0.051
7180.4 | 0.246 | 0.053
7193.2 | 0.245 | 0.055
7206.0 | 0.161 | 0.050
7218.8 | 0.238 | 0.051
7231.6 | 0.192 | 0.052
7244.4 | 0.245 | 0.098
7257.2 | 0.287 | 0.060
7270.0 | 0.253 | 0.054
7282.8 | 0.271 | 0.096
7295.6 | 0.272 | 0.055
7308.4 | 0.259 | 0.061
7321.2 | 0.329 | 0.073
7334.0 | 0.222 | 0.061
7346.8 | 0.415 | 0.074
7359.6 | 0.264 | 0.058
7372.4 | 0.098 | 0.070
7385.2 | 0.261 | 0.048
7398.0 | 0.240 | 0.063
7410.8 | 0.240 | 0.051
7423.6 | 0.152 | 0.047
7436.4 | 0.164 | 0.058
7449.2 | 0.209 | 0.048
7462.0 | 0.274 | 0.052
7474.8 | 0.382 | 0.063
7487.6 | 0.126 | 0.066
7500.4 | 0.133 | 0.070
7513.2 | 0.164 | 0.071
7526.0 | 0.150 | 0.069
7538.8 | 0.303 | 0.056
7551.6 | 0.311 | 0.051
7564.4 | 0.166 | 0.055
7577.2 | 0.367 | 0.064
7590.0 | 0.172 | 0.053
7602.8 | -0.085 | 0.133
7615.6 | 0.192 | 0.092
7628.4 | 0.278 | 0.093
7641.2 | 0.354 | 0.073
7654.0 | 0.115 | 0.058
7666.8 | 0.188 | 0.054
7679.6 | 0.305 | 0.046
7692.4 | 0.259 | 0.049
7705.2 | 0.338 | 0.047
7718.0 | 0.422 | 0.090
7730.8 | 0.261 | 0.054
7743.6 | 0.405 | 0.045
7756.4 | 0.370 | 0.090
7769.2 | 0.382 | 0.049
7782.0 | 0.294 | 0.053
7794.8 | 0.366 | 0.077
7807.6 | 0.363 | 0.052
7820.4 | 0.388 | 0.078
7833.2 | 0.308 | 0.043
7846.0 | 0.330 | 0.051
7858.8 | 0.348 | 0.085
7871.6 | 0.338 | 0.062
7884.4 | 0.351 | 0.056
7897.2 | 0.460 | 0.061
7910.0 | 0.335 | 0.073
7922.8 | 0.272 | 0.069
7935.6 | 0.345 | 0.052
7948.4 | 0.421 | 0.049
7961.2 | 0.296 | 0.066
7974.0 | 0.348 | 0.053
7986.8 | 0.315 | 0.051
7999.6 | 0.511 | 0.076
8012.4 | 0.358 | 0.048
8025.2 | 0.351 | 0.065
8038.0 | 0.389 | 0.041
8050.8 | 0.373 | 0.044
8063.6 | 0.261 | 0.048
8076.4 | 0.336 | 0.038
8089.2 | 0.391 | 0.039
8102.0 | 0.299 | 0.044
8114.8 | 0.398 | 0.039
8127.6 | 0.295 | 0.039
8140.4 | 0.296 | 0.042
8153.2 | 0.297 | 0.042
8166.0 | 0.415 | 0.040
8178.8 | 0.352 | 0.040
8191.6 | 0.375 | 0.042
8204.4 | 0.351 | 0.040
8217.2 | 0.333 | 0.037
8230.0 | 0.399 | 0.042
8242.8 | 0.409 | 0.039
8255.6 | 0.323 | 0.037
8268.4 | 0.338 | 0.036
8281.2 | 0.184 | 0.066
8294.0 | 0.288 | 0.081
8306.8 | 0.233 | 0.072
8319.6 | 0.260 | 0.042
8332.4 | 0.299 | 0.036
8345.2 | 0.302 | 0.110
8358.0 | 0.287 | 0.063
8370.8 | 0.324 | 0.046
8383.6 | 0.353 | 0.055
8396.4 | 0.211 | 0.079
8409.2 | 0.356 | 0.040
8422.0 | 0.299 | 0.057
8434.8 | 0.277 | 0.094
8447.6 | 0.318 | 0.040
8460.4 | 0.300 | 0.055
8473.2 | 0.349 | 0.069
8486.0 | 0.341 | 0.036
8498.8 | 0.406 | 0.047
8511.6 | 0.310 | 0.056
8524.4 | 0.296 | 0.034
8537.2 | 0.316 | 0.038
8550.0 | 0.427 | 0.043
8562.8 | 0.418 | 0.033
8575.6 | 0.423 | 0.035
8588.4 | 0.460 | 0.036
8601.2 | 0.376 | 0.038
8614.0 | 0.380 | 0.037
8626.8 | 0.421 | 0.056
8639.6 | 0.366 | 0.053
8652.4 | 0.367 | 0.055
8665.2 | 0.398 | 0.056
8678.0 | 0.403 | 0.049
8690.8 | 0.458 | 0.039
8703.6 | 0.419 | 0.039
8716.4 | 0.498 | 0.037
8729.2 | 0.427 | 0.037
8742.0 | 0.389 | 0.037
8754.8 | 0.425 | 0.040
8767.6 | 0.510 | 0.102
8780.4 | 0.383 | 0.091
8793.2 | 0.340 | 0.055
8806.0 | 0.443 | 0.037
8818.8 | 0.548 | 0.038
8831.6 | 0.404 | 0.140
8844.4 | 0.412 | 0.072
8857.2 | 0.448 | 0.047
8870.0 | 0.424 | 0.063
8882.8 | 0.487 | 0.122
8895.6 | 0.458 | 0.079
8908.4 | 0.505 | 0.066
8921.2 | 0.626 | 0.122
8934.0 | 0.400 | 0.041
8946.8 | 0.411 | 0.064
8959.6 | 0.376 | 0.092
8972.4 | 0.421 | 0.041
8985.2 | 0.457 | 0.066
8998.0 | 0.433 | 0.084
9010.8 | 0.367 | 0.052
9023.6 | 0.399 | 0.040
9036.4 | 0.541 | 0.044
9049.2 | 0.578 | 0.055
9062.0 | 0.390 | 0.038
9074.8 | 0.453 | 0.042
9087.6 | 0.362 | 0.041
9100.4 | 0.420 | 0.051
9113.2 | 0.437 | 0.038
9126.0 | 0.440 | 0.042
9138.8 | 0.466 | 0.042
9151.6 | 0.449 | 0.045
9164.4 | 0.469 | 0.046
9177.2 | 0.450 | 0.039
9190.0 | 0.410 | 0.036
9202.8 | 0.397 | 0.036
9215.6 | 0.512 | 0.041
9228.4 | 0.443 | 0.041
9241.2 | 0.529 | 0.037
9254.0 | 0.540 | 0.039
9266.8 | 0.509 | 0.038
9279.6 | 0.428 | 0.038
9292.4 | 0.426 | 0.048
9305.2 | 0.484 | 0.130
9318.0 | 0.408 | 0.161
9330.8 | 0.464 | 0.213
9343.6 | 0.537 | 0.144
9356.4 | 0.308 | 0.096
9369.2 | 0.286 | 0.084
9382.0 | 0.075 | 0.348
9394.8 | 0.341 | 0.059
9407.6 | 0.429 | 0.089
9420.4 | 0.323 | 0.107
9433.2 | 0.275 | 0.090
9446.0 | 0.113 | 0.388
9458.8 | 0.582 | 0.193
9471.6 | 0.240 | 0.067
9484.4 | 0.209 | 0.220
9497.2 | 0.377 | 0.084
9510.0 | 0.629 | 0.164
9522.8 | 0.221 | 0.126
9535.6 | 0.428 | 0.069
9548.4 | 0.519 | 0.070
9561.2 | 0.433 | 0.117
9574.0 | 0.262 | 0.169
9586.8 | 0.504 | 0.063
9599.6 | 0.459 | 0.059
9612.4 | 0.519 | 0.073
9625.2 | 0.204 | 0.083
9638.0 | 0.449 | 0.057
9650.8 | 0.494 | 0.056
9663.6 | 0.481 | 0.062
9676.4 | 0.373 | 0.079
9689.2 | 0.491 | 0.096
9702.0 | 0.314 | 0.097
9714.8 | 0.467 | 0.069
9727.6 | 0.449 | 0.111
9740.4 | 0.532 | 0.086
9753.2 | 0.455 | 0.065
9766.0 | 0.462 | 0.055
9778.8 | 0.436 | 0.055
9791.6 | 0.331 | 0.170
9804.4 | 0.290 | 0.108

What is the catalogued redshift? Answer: 0.930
